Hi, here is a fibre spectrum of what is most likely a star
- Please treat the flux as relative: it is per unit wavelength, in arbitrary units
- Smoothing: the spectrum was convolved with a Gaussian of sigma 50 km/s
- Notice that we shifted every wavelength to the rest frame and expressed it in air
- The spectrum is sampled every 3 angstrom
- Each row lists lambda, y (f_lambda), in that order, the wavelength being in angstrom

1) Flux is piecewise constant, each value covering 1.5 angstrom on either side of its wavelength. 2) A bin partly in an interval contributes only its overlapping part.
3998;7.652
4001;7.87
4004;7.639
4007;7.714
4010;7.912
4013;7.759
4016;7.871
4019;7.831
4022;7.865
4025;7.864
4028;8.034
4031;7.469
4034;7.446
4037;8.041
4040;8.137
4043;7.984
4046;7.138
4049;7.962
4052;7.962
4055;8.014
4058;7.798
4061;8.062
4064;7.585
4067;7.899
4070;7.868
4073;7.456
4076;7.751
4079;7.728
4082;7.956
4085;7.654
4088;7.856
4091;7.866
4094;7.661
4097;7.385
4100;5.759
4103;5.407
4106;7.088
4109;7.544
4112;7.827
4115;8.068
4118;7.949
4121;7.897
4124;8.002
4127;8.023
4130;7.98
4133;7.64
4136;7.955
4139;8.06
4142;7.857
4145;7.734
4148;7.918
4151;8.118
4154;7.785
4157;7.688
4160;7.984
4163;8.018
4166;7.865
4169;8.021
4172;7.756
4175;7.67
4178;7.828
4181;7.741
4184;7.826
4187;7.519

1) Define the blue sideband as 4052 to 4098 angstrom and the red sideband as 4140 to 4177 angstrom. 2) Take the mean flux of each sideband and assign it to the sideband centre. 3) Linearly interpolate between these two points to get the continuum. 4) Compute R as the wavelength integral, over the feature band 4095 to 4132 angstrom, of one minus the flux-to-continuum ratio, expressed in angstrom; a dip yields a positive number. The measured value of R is 1.9 angstrom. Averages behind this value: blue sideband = 7.78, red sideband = 7.87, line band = 7.42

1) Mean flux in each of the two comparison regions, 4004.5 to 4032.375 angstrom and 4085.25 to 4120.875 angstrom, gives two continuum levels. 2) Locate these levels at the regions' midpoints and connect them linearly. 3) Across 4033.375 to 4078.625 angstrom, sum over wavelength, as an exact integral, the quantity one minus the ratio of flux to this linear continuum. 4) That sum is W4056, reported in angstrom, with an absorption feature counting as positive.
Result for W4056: -1.25 angstrom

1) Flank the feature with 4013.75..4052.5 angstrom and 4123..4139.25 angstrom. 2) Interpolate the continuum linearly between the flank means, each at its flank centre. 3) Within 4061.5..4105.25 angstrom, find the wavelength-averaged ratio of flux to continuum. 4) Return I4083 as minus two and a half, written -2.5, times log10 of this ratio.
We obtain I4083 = 0.06 mag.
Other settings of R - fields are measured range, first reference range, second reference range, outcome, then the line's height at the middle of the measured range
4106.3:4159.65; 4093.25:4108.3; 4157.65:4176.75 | -4.7 angstrom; 7.25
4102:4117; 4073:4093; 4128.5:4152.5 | 1.1 angstrom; 7.83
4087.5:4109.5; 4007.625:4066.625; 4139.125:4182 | 2.3 angstrom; 7.85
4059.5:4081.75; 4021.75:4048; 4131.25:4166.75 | 0.1 angstrom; 7.81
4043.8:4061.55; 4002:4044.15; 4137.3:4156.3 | 0.1 angstrom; 7.84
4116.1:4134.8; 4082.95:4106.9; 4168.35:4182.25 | -1.4 angstrom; 7.37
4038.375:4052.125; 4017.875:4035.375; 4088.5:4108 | -0.5 angstrom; 7.54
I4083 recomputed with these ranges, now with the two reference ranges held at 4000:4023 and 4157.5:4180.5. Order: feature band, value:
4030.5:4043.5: 0.00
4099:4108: 0.26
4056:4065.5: 0.00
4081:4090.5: 0.00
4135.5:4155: -0.01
